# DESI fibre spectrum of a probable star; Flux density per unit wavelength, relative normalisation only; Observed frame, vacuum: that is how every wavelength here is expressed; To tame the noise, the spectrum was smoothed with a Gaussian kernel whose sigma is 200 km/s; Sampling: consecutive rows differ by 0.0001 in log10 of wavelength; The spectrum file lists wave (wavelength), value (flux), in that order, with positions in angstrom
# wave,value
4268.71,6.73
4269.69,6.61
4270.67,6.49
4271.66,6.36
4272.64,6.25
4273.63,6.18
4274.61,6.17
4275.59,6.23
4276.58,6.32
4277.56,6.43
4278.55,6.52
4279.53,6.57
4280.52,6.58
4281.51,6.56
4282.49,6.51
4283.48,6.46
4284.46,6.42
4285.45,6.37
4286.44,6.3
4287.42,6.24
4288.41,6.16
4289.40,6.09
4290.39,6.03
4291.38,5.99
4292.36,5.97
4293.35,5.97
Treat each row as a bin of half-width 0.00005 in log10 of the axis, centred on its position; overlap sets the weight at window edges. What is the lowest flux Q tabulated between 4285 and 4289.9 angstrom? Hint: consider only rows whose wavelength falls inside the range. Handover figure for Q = 6.09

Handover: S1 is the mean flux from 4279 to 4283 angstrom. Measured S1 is 6.55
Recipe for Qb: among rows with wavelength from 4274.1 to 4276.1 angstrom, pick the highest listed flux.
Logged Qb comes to 6.23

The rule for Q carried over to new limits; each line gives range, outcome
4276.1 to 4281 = 6.32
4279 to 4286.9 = 6.3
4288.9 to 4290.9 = 6.03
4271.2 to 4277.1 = 6.17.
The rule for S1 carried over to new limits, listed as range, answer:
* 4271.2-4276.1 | 6.24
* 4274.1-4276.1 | 6.21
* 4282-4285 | 6.47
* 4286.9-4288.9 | 6.22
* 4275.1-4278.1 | 6.32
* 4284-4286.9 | 6.35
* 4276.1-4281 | 6.49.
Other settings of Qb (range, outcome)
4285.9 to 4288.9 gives 6.3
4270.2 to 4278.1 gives 6.49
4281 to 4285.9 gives 6.56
